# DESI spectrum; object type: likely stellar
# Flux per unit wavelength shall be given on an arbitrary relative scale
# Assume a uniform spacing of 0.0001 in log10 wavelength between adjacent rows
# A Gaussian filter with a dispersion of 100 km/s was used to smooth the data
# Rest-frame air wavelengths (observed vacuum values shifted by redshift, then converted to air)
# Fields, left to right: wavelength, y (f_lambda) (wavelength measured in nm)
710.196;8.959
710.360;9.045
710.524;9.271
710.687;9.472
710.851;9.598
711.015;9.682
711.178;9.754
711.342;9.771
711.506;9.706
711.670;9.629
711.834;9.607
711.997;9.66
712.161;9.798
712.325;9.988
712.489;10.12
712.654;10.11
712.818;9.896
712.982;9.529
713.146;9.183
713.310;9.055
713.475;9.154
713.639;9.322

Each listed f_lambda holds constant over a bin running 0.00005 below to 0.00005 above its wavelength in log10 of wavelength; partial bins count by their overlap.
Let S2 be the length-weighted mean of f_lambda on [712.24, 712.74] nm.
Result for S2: 10.1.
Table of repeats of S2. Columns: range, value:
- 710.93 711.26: 9.73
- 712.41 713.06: 9.91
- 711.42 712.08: 9.66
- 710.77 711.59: 9.7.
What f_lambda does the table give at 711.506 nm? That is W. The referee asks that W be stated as 9.706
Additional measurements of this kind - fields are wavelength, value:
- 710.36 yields 9.045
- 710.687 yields 9.472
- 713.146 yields 9.183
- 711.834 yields 9.607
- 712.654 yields 10.11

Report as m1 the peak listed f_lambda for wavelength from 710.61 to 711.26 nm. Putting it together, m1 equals 9.754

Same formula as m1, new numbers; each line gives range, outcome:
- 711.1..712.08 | 9.771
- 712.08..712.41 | 9.988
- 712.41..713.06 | 10.12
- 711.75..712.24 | 9.798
